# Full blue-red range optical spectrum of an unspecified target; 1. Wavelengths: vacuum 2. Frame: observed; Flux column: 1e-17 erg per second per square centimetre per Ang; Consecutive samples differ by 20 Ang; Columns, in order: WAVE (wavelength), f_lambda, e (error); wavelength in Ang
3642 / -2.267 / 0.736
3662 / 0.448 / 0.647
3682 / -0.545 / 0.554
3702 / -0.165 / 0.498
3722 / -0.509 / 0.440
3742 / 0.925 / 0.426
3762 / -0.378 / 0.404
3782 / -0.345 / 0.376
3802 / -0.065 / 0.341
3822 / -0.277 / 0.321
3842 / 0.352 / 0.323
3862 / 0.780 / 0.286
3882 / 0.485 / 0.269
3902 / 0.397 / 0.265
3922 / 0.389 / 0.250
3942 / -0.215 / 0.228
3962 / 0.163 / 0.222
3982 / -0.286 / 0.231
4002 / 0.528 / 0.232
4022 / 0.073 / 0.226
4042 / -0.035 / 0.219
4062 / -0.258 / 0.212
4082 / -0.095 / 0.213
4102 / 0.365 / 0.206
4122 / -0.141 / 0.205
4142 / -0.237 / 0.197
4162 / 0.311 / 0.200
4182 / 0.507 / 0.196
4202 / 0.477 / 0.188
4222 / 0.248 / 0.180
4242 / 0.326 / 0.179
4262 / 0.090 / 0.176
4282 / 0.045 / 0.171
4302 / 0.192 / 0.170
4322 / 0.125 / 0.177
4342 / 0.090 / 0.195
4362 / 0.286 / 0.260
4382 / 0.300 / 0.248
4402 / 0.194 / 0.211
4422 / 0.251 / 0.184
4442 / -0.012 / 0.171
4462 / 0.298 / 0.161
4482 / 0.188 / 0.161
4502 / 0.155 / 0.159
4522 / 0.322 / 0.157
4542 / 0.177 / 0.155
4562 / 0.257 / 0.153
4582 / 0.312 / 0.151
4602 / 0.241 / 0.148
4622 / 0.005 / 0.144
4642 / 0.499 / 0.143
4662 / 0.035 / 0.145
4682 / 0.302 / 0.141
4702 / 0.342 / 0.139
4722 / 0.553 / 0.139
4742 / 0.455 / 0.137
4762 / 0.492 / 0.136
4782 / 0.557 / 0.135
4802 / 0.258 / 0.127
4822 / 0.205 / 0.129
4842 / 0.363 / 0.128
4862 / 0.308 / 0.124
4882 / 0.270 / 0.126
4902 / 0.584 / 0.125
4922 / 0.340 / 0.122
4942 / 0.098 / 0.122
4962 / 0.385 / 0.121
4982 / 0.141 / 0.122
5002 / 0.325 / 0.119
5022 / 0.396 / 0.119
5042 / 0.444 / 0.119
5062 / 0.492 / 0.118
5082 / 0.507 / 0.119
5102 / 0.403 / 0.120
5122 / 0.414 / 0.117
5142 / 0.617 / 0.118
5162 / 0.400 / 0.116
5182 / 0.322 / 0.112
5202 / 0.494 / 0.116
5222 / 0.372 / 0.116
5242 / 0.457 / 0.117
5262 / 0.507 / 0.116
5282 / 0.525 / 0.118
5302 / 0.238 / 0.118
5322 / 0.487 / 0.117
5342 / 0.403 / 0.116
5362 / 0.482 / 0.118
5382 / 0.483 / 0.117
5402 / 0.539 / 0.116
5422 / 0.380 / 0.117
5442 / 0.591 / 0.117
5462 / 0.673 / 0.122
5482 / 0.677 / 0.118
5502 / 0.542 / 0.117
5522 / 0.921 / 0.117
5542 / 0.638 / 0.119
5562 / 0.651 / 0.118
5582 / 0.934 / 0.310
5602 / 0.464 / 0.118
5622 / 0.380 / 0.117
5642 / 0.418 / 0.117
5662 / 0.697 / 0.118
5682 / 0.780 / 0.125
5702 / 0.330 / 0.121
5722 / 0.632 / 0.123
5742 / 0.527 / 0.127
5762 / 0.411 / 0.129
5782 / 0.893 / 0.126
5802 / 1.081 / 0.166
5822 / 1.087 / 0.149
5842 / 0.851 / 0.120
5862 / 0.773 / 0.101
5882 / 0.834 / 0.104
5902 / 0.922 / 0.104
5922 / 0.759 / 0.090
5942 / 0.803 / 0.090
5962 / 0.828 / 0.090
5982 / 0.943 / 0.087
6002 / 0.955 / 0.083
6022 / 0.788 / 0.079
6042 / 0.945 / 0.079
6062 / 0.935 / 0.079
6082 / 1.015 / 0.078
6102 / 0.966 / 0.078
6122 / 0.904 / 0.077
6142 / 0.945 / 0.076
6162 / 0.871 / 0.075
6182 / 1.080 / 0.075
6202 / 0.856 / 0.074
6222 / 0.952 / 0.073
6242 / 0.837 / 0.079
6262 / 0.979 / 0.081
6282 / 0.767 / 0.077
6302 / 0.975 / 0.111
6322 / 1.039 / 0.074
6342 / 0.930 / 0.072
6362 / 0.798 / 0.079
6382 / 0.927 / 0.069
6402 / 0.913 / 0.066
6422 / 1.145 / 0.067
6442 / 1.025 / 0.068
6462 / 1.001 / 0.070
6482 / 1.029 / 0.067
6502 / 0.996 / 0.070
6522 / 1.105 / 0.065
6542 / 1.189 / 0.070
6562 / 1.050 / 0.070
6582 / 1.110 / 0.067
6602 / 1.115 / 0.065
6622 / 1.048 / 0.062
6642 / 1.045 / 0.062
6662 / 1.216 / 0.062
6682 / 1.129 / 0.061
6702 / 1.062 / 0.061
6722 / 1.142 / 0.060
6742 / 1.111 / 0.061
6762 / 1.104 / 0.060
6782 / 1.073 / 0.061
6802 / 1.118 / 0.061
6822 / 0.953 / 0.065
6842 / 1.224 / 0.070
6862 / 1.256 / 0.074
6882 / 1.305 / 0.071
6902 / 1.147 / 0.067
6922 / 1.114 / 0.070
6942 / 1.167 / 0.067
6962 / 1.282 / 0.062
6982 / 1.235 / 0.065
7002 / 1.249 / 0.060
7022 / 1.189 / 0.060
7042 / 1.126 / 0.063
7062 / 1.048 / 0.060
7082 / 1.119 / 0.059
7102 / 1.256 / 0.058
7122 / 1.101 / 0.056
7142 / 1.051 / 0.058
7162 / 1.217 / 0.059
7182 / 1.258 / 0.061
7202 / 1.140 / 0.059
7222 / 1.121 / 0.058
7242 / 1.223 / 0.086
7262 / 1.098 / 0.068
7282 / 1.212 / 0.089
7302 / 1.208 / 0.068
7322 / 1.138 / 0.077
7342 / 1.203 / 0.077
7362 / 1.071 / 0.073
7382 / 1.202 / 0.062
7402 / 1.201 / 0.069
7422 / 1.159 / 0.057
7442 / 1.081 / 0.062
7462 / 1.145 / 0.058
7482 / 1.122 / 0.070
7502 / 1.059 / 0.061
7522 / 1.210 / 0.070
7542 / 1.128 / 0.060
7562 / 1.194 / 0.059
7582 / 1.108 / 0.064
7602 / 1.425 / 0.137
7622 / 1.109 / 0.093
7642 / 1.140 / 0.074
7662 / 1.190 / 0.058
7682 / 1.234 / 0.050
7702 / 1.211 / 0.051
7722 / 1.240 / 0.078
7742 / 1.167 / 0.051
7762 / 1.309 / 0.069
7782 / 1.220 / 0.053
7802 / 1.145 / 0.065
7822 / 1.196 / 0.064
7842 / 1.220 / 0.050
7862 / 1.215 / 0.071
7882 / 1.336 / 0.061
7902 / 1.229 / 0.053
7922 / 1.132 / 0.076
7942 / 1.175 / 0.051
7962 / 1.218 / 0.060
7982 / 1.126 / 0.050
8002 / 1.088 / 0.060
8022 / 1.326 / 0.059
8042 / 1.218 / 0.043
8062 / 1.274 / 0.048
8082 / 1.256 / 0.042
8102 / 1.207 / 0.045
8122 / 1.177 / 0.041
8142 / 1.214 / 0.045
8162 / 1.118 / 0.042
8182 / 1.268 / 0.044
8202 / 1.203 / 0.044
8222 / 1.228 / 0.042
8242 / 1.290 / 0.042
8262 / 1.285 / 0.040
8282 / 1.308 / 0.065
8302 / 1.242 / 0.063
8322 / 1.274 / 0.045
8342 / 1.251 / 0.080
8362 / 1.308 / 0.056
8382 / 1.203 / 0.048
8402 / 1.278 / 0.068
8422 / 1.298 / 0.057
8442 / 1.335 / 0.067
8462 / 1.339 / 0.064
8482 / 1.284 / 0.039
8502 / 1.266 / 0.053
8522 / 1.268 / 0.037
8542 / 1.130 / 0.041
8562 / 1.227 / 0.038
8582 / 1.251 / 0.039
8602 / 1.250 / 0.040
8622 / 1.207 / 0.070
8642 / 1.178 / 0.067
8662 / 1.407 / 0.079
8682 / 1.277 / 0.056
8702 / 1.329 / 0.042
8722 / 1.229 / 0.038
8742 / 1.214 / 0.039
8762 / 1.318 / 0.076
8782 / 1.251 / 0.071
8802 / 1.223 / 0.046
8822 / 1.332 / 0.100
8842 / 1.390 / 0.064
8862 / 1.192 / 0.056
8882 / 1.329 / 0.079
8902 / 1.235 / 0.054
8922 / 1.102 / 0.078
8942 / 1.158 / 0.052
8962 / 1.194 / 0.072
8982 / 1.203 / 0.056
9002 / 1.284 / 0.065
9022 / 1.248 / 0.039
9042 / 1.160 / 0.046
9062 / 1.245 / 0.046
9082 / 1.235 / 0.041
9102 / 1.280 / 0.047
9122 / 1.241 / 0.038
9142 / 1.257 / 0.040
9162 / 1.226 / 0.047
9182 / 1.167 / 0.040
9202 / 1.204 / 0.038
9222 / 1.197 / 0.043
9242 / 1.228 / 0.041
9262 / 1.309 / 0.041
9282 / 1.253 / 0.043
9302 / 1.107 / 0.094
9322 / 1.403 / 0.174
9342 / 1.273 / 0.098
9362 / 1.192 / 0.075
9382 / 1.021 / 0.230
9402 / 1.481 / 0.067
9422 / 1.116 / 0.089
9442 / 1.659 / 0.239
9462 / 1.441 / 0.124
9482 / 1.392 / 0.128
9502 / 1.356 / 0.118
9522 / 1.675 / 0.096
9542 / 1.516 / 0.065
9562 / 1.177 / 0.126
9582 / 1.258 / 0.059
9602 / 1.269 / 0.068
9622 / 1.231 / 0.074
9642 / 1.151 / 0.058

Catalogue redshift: 0.450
